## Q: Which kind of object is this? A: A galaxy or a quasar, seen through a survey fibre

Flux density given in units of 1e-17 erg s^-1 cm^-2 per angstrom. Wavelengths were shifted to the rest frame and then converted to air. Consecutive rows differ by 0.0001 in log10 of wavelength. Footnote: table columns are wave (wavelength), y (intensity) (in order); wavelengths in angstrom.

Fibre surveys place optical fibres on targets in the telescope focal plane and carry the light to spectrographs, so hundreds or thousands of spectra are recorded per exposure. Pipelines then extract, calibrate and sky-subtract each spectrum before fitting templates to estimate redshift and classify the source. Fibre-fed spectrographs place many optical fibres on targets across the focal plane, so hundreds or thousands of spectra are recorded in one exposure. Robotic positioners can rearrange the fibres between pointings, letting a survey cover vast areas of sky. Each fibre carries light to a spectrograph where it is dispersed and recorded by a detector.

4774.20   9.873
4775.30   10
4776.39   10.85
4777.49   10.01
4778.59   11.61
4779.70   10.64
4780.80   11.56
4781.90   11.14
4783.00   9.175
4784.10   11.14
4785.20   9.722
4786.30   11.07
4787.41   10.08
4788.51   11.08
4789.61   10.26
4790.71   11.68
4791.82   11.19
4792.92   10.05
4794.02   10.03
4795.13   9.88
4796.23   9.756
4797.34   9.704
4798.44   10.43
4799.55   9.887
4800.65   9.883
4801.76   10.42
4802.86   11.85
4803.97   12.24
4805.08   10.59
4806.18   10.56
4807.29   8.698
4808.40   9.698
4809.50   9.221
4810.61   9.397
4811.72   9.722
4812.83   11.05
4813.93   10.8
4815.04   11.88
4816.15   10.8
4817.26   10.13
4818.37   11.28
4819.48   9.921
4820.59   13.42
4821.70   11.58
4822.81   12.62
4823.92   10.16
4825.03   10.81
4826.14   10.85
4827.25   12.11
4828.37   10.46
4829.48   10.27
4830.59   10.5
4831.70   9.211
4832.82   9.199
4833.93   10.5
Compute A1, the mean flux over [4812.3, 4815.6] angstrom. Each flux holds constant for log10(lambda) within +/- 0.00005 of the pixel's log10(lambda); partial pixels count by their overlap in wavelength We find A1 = 11.3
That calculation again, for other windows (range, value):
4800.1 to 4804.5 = 11.1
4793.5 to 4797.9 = 9.84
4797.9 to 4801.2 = 10.1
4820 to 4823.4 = 12.5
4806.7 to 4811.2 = 9.26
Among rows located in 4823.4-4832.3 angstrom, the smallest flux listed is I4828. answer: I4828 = 9.211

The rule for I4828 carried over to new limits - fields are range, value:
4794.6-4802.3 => 9.704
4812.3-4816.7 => 10.8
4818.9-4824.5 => 9.921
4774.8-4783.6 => 9.175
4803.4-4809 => 8.698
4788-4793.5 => 10.05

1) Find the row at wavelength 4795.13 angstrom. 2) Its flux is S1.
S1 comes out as 9.88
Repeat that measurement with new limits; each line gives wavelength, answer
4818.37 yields 11.28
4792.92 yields 10.05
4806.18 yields 10.56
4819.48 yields 9.921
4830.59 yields 10.5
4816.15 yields 10.8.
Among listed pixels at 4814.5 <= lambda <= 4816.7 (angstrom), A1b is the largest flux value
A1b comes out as 11.88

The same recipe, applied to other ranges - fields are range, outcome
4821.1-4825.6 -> 12.62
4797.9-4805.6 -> 12.24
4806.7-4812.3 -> 9.722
